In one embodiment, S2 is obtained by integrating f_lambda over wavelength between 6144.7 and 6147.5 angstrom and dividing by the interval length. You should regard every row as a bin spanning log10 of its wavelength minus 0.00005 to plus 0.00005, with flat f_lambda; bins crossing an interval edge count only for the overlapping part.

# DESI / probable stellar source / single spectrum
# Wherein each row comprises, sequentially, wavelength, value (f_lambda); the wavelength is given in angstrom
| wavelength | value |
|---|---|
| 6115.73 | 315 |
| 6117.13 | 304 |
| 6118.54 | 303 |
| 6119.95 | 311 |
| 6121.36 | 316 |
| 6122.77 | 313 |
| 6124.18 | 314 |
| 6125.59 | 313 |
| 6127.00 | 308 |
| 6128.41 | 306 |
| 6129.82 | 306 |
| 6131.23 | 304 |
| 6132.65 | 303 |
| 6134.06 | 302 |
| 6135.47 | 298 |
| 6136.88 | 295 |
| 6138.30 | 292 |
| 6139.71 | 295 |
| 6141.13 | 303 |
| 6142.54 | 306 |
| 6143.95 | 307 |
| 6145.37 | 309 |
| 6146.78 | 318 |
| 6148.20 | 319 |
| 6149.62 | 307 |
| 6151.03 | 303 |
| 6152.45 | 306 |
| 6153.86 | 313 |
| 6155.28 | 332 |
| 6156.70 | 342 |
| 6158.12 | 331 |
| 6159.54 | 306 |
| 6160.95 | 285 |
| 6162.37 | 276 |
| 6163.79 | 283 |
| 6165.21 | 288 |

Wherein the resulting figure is 314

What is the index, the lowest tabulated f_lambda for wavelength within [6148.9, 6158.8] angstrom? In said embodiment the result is 303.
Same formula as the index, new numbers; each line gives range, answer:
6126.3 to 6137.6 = 295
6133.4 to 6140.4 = 292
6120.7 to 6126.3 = 313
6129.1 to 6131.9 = 304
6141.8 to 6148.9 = 306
